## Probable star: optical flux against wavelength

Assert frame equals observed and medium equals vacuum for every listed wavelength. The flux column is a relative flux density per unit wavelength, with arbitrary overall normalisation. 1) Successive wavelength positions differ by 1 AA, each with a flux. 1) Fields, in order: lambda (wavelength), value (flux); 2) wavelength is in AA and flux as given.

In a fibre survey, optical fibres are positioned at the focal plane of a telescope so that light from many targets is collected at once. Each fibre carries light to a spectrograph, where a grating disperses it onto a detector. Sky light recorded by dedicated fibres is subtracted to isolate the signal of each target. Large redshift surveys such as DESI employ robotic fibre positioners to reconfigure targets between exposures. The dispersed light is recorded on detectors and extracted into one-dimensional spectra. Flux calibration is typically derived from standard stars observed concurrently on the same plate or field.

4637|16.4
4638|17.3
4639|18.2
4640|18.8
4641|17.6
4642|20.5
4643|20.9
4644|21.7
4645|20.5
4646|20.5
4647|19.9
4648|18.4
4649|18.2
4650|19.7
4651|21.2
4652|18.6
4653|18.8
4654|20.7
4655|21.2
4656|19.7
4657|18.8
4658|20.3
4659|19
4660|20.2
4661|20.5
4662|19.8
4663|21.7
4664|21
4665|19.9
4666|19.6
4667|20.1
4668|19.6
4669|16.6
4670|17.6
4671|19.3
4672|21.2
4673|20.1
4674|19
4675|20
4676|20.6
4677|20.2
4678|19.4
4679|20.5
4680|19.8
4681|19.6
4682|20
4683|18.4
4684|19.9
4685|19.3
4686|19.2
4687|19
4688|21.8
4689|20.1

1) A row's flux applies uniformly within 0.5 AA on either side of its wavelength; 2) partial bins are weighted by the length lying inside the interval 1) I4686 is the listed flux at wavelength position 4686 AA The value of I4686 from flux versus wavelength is 19.2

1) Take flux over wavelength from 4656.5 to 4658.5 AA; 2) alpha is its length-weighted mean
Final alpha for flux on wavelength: 19.6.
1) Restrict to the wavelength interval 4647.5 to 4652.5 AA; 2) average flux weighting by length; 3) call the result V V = 19.2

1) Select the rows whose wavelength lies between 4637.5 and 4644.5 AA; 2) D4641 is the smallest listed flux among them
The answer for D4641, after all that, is 17.3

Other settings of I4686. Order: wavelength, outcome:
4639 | 18.2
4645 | 20.5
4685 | 19.3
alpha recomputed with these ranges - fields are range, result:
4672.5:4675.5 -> 19.7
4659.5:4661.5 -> 20.4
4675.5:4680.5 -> 20.1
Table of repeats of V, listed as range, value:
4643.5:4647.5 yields 20.6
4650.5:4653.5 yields 19.5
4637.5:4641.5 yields 18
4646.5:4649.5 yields 18.8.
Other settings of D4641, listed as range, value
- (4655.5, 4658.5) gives 18.8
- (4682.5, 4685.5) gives 18.4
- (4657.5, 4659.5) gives 19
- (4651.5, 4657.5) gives 18.6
